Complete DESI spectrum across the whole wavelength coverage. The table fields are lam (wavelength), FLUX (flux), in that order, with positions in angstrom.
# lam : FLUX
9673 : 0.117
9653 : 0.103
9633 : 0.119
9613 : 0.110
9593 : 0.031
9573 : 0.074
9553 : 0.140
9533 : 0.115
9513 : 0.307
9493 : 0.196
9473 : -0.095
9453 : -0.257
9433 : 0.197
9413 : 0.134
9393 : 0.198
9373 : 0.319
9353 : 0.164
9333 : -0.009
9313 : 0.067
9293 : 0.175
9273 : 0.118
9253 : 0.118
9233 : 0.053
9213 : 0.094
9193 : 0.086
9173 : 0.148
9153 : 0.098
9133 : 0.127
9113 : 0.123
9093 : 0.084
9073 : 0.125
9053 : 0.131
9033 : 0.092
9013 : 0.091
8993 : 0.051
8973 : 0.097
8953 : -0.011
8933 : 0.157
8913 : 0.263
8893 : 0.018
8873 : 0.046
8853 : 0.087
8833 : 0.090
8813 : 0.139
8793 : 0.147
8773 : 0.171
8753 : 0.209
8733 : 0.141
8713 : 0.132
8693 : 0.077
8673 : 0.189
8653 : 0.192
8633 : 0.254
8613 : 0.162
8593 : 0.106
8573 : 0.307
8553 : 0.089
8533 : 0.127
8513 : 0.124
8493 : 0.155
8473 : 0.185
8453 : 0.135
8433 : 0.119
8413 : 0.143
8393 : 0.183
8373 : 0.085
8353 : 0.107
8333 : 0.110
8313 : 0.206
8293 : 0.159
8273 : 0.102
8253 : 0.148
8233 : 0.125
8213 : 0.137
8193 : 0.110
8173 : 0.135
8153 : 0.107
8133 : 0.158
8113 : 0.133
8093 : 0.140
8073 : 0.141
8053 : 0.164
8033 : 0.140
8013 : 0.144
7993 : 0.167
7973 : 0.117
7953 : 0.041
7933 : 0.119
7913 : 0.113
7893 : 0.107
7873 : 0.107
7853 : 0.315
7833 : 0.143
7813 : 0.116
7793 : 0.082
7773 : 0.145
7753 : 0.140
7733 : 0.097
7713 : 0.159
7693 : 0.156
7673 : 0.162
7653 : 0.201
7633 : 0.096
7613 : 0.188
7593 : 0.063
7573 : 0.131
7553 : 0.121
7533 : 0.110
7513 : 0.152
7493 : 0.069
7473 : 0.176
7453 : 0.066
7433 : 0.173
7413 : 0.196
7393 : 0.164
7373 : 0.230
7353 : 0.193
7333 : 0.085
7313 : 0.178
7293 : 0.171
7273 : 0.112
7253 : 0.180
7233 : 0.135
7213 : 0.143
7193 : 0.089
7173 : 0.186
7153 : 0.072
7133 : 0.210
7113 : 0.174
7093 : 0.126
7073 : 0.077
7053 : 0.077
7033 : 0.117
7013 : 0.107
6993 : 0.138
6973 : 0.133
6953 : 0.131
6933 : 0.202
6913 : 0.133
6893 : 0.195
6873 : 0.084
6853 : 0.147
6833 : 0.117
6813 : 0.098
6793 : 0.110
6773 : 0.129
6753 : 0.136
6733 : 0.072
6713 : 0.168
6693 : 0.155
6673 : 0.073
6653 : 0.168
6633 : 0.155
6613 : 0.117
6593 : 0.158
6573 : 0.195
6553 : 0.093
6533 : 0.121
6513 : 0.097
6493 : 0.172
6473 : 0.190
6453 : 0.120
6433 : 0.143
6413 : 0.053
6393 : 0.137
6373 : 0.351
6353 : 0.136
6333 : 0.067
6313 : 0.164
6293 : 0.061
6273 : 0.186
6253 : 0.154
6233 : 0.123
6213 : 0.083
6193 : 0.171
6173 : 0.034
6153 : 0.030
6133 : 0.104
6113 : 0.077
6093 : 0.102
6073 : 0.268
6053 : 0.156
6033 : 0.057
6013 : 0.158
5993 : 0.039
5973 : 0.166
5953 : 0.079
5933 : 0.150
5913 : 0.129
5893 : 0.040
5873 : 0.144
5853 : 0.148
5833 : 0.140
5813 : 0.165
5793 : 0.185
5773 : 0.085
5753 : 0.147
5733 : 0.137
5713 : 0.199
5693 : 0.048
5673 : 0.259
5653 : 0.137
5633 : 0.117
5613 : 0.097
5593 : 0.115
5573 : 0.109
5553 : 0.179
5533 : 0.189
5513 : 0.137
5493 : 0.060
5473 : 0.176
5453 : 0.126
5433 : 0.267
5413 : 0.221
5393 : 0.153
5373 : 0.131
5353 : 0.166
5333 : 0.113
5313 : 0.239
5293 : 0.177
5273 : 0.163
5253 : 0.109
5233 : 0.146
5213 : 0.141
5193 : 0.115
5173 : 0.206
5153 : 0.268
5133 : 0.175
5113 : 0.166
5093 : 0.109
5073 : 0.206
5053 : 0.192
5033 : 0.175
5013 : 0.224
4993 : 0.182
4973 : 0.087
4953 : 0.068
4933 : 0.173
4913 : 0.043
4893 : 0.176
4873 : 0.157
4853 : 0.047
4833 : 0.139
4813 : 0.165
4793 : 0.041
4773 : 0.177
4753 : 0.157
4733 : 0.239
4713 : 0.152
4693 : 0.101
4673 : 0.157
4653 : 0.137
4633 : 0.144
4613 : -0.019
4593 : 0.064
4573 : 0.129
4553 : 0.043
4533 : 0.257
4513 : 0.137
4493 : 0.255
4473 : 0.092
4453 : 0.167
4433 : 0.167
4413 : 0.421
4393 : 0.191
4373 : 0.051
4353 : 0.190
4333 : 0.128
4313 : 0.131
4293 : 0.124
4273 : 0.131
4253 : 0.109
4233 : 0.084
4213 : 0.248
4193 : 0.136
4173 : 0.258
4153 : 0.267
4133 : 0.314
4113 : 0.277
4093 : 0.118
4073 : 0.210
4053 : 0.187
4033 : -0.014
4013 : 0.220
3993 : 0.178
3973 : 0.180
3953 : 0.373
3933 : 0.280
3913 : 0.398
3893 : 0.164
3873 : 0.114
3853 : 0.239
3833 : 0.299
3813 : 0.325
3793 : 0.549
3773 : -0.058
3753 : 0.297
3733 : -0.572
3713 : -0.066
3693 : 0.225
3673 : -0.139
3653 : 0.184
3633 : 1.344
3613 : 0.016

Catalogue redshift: 0.711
